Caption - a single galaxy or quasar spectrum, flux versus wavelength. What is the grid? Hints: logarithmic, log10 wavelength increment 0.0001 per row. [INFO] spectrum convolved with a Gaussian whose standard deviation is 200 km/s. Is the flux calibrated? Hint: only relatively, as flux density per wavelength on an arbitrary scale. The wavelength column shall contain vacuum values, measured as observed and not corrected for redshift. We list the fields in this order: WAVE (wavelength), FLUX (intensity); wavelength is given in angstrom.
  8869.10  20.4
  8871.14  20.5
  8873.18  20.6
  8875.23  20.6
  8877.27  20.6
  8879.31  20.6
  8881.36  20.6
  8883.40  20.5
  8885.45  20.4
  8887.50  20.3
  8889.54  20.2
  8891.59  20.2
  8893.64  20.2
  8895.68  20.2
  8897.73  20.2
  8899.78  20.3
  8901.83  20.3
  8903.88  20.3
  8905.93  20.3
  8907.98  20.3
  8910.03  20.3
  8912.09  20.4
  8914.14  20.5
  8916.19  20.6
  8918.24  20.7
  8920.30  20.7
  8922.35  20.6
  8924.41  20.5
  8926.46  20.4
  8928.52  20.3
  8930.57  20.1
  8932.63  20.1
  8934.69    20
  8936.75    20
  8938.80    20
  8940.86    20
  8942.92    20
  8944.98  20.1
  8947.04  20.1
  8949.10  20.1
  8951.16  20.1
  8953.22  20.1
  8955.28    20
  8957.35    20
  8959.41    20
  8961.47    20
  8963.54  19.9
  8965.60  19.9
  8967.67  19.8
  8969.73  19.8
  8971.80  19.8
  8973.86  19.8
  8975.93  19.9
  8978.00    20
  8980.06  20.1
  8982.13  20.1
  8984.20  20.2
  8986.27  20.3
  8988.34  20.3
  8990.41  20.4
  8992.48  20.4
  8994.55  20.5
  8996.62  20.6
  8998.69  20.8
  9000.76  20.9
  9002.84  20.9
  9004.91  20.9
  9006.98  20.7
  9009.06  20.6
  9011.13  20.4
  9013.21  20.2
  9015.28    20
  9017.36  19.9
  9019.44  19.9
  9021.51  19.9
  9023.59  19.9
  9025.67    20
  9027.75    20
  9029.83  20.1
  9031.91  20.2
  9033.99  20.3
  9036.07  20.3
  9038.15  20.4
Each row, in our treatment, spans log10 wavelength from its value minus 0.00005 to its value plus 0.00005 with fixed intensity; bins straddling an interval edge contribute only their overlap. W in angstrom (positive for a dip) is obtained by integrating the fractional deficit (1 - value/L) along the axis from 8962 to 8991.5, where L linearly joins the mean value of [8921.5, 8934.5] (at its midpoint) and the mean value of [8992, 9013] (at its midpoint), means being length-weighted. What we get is 0.7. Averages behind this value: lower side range 20.3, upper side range 20.7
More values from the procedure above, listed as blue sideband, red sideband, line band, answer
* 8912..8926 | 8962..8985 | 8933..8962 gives 0.3 angstrom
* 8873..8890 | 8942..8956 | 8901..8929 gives -0.2 angstrom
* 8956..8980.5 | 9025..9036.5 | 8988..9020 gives -0.7 angstrom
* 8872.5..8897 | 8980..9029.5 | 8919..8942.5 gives 0.2 angstrom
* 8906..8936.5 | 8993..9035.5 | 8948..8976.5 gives 0.6 angstrom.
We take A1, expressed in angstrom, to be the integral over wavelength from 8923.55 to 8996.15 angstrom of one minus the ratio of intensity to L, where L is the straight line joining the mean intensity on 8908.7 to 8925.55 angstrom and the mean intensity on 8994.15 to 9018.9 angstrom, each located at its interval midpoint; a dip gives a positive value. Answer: 1.5 angstrom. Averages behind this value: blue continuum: 20.5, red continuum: 20.5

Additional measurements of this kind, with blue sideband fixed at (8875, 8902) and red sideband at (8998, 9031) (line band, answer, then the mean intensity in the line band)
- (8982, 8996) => 0.0 angstrom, 20.3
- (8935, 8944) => 0.2 angstrom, 20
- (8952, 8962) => 0.2 angstrom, 20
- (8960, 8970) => 0.2 angstrom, 19.9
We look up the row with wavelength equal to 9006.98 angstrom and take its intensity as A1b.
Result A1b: 20.7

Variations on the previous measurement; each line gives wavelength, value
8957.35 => 20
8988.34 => 20.3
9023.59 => 19.9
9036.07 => 20.3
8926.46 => 20.4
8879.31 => 20.6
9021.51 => 19.9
